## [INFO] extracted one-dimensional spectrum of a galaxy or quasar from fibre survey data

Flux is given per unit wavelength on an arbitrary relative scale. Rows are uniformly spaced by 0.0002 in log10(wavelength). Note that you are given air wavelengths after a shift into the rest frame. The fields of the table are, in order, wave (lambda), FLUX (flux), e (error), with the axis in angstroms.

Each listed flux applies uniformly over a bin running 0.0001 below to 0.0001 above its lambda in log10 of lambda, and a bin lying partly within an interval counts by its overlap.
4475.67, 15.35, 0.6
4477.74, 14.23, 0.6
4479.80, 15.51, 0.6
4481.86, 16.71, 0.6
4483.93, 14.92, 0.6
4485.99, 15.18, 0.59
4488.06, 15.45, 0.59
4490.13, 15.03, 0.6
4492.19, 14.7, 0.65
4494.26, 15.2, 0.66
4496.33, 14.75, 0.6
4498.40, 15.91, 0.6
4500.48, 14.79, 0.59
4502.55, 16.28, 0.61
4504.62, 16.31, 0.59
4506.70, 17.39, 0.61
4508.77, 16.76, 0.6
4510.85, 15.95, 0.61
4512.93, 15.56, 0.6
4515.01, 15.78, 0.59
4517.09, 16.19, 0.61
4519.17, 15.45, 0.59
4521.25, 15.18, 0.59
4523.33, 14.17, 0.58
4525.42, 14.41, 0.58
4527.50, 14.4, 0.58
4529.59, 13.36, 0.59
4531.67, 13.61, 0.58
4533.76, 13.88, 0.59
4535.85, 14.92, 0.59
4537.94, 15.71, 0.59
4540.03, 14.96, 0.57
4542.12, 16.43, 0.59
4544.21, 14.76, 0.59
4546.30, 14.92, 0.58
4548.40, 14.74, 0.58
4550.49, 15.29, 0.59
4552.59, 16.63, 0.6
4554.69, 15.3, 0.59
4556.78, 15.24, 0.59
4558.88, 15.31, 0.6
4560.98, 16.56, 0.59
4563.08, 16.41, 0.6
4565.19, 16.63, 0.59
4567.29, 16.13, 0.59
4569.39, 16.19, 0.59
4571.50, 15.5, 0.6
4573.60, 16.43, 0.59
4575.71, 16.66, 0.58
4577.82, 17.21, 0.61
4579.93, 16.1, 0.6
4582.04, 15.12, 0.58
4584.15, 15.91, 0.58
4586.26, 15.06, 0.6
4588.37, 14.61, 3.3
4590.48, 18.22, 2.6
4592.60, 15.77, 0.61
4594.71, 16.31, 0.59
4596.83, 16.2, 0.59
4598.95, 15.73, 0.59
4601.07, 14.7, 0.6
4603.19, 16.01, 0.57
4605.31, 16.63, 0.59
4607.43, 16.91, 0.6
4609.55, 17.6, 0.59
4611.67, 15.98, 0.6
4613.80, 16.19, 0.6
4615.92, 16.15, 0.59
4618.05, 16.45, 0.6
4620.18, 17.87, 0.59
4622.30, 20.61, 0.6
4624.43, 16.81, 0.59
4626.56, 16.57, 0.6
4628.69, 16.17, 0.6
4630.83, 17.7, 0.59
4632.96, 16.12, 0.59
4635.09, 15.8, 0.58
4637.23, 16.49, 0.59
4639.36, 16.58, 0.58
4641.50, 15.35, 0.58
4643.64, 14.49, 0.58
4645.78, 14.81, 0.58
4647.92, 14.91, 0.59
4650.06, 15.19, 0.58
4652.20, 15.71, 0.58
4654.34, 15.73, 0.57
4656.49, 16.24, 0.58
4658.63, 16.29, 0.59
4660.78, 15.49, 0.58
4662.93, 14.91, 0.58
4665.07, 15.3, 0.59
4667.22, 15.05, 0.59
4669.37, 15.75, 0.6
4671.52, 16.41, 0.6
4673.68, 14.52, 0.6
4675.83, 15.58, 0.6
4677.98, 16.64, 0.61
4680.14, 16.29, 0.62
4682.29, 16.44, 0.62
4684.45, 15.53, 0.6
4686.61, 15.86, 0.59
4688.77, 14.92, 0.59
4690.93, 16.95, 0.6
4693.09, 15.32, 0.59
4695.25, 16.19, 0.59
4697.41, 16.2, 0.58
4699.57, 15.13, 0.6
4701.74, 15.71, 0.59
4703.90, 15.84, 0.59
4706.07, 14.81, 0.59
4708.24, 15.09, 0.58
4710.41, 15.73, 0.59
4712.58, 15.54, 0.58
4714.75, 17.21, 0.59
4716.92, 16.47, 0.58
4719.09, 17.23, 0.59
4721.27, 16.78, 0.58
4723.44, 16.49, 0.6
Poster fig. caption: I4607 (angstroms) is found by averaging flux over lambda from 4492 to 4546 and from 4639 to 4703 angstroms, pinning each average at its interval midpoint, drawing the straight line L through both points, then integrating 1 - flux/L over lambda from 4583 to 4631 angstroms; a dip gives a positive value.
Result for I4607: -3.17 angstroms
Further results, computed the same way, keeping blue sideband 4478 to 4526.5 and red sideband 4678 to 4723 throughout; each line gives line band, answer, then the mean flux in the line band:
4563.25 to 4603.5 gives -0.8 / 16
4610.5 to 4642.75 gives -1.8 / 16.7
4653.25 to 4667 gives 0.2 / 15.6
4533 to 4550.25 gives 0.6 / 15.1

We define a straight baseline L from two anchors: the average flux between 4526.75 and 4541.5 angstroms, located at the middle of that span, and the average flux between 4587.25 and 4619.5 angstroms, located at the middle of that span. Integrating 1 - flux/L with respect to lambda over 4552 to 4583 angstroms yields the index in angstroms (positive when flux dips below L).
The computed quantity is -1.6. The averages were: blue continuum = 14.5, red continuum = 16.2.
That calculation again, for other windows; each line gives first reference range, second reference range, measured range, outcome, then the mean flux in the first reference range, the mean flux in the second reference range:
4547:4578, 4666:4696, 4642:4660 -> 0.49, 16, 15.8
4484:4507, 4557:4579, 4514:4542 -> 1.76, 15.5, 16.3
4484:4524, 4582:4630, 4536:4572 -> 0.75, 15.6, 16.5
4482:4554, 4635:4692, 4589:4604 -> -0.58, 15.3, 15.7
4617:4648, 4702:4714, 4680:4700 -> -0.22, 16.5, 15.5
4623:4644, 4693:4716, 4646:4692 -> 1.00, 16.3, 15.7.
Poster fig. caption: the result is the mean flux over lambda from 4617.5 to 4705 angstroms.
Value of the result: 16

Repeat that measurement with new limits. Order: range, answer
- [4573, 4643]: 16.4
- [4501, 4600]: 15.6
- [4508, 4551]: 15.1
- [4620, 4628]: 17.9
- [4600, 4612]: 16.3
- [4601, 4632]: 16.9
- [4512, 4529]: 15.1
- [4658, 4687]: 15.7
